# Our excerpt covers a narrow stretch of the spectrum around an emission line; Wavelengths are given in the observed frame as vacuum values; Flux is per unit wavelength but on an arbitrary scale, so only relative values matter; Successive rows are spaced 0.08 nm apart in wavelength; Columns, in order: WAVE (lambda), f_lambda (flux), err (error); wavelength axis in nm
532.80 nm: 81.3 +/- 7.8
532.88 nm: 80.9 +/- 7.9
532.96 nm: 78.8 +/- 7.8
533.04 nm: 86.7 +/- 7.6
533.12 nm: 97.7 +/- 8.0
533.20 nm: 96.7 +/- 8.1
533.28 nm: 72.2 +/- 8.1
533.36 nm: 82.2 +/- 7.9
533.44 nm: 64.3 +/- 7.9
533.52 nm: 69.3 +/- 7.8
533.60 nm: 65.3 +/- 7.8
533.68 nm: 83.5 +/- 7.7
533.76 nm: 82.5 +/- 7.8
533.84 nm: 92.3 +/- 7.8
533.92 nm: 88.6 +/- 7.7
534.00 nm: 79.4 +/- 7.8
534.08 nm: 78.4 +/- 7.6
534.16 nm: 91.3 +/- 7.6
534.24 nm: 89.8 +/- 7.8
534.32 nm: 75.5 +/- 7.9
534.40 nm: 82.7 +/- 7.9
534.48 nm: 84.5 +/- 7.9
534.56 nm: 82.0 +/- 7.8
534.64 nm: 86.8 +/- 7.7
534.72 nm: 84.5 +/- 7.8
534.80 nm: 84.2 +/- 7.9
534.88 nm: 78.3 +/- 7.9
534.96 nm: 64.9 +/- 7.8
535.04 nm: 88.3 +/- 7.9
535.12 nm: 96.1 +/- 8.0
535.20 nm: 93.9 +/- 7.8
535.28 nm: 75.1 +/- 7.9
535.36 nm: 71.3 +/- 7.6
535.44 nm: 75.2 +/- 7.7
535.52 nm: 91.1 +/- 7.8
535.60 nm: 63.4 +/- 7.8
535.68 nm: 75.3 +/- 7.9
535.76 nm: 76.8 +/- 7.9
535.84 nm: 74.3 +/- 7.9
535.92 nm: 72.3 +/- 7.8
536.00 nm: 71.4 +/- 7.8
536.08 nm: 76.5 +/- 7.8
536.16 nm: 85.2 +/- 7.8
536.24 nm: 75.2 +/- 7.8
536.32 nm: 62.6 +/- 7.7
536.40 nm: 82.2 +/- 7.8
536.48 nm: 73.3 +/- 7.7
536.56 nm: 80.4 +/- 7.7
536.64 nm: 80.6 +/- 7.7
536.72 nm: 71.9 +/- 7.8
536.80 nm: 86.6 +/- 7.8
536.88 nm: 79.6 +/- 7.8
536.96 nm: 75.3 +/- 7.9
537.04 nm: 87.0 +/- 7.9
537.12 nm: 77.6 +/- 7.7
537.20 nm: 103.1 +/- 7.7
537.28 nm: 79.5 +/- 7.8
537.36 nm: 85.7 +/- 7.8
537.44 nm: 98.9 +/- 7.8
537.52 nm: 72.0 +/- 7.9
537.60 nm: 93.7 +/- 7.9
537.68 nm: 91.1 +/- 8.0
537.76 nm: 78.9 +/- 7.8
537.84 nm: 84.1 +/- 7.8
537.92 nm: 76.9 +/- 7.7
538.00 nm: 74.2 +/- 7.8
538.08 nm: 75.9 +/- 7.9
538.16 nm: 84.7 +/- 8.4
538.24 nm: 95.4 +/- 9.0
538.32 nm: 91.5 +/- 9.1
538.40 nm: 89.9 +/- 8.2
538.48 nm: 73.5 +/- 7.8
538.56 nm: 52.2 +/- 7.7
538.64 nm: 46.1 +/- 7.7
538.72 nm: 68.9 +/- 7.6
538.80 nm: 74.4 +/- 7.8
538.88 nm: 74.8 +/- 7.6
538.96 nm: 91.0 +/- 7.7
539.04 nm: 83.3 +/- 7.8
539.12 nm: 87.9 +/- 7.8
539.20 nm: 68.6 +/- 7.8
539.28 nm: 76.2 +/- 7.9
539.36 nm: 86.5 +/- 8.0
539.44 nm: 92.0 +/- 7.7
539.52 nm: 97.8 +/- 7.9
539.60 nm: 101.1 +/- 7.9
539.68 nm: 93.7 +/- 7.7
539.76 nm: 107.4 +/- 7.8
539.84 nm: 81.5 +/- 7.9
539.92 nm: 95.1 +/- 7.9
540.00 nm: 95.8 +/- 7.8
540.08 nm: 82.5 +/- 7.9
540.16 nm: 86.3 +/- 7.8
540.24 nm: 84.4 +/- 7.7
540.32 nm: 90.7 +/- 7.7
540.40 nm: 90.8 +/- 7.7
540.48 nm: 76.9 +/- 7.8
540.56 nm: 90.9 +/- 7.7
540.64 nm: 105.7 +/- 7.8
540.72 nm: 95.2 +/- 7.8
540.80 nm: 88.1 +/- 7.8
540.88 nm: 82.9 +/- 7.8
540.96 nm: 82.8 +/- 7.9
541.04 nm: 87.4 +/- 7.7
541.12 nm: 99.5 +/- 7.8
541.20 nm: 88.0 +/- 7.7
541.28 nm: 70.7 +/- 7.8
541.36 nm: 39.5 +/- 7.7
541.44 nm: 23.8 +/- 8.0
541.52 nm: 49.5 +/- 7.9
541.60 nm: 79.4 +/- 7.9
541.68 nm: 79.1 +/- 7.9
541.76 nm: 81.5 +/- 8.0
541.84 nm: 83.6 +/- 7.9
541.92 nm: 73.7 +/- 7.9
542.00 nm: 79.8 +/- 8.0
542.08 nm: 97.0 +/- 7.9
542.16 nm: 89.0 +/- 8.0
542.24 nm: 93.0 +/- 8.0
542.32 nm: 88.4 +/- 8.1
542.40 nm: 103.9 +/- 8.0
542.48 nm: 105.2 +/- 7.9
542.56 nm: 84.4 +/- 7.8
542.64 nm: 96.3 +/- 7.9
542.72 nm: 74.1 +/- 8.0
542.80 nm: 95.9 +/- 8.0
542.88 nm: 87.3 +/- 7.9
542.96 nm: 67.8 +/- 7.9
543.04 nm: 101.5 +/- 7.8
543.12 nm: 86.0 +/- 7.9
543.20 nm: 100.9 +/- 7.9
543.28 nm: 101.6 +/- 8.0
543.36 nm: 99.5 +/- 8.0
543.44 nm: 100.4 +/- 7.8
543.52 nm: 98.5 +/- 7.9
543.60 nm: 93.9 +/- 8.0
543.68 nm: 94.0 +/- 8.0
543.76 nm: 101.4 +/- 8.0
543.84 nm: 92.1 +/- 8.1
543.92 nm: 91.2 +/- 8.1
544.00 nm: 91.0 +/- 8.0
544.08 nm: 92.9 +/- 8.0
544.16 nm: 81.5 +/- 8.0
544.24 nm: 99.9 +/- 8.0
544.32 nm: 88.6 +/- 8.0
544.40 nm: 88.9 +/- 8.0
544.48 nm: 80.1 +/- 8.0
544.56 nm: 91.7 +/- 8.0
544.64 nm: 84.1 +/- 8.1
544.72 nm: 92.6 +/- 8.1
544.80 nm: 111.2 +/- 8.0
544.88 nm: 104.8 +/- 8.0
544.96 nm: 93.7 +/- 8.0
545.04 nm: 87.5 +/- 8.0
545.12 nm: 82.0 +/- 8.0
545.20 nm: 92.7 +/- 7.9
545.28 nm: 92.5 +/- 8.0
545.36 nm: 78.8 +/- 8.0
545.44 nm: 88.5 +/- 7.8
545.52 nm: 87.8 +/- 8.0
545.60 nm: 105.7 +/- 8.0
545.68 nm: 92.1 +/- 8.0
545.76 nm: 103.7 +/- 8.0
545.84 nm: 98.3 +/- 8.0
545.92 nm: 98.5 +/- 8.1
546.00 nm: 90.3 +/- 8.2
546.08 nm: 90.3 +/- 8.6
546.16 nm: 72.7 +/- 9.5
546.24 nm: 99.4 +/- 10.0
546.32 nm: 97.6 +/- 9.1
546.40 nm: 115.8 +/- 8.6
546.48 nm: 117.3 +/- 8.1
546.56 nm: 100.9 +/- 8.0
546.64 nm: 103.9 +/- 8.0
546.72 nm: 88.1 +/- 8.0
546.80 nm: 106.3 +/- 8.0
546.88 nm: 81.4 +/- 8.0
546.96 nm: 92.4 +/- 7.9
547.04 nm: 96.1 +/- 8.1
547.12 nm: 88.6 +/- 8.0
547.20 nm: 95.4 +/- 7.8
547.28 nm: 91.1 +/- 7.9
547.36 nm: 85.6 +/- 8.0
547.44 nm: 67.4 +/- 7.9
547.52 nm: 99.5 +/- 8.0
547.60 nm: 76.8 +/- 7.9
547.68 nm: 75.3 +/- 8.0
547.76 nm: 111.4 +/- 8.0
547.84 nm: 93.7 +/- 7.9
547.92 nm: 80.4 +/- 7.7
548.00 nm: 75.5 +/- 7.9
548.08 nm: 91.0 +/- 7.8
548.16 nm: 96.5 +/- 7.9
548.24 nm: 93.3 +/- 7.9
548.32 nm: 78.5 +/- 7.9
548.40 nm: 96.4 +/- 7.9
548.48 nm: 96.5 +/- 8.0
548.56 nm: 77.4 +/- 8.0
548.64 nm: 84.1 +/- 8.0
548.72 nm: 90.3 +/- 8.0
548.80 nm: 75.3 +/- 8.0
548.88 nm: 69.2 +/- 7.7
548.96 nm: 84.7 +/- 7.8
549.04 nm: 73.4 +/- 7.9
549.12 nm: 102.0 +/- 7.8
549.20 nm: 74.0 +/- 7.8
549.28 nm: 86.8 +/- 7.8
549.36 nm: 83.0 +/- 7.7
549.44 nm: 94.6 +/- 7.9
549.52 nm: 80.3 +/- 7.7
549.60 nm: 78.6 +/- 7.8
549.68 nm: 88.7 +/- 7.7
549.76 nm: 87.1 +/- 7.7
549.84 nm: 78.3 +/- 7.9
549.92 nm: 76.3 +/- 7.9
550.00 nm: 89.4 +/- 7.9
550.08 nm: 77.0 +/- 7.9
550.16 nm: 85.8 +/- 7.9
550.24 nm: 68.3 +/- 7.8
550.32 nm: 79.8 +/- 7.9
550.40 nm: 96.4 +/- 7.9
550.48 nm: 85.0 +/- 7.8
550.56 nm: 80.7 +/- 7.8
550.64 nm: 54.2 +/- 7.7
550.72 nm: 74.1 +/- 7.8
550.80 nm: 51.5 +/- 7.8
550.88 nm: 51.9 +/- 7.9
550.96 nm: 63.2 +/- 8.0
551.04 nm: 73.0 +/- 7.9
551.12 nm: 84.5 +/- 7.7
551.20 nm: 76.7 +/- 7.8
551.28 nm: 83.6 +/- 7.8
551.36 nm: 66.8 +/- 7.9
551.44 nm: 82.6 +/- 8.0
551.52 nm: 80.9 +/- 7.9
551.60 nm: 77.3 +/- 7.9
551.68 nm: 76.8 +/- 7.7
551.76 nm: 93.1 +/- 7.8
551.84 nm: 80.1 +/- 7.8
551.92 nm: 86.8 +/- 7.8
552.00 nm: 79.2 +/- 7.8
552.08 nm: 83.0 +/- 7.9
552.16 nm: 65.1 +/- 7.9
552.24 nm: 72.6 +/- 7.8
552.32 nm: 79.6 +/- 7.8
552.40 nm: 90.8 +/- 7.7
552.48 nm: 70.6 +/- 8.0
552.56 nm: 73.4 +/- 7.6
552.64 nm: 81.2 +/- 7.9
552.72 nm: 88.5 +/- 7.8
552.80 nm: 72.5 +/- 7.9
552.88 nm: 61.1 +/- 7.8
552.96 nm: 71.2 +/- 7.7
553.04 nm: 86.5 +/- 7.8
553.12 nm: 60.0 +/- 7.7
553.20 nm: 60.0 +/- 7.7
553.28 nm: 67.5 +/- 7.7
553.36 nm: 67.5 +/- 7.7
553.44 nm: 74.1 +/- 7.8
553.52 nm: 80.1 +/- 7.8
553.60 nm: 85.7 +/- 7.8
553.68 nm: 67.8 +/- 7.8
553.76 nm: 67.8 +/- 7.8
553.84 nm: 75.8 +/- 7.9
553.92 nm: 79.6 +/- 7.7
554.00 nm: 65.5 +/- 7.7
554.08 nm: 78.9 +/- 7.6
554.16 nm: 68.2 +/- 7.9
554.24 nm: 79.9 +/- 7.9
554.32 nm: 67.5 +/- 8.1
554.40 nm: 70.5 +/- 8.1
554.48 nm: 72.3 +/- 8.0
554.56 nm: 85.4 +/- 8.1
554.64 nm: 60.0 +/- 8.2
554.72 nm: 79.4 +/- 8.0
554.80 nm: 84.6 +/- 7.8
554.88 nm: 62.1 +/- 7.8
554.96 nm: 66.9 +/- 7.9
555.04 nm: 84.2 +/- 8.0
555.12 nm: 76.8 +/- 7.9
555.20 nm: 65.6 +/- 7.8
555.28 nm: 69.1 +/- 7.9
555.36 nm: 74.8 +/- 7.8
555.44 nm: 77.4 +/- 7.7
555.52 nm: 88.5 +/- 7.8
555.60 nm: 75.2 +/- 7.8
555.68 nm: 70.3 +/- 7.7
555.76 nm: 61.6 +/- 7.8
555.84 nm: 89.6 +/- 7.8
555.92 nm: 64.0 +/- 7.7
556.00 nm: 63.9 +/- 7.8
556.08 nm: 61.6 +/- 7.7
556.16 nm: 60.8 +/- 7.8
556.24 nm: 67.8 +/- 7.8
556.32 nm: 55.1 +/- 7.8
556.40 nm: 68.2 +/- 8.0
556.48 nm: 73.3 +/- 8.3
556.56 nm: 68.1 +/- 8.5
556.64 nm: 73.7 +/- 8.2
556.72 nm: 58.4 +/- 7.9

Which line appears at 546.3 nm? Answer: C III] 1909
